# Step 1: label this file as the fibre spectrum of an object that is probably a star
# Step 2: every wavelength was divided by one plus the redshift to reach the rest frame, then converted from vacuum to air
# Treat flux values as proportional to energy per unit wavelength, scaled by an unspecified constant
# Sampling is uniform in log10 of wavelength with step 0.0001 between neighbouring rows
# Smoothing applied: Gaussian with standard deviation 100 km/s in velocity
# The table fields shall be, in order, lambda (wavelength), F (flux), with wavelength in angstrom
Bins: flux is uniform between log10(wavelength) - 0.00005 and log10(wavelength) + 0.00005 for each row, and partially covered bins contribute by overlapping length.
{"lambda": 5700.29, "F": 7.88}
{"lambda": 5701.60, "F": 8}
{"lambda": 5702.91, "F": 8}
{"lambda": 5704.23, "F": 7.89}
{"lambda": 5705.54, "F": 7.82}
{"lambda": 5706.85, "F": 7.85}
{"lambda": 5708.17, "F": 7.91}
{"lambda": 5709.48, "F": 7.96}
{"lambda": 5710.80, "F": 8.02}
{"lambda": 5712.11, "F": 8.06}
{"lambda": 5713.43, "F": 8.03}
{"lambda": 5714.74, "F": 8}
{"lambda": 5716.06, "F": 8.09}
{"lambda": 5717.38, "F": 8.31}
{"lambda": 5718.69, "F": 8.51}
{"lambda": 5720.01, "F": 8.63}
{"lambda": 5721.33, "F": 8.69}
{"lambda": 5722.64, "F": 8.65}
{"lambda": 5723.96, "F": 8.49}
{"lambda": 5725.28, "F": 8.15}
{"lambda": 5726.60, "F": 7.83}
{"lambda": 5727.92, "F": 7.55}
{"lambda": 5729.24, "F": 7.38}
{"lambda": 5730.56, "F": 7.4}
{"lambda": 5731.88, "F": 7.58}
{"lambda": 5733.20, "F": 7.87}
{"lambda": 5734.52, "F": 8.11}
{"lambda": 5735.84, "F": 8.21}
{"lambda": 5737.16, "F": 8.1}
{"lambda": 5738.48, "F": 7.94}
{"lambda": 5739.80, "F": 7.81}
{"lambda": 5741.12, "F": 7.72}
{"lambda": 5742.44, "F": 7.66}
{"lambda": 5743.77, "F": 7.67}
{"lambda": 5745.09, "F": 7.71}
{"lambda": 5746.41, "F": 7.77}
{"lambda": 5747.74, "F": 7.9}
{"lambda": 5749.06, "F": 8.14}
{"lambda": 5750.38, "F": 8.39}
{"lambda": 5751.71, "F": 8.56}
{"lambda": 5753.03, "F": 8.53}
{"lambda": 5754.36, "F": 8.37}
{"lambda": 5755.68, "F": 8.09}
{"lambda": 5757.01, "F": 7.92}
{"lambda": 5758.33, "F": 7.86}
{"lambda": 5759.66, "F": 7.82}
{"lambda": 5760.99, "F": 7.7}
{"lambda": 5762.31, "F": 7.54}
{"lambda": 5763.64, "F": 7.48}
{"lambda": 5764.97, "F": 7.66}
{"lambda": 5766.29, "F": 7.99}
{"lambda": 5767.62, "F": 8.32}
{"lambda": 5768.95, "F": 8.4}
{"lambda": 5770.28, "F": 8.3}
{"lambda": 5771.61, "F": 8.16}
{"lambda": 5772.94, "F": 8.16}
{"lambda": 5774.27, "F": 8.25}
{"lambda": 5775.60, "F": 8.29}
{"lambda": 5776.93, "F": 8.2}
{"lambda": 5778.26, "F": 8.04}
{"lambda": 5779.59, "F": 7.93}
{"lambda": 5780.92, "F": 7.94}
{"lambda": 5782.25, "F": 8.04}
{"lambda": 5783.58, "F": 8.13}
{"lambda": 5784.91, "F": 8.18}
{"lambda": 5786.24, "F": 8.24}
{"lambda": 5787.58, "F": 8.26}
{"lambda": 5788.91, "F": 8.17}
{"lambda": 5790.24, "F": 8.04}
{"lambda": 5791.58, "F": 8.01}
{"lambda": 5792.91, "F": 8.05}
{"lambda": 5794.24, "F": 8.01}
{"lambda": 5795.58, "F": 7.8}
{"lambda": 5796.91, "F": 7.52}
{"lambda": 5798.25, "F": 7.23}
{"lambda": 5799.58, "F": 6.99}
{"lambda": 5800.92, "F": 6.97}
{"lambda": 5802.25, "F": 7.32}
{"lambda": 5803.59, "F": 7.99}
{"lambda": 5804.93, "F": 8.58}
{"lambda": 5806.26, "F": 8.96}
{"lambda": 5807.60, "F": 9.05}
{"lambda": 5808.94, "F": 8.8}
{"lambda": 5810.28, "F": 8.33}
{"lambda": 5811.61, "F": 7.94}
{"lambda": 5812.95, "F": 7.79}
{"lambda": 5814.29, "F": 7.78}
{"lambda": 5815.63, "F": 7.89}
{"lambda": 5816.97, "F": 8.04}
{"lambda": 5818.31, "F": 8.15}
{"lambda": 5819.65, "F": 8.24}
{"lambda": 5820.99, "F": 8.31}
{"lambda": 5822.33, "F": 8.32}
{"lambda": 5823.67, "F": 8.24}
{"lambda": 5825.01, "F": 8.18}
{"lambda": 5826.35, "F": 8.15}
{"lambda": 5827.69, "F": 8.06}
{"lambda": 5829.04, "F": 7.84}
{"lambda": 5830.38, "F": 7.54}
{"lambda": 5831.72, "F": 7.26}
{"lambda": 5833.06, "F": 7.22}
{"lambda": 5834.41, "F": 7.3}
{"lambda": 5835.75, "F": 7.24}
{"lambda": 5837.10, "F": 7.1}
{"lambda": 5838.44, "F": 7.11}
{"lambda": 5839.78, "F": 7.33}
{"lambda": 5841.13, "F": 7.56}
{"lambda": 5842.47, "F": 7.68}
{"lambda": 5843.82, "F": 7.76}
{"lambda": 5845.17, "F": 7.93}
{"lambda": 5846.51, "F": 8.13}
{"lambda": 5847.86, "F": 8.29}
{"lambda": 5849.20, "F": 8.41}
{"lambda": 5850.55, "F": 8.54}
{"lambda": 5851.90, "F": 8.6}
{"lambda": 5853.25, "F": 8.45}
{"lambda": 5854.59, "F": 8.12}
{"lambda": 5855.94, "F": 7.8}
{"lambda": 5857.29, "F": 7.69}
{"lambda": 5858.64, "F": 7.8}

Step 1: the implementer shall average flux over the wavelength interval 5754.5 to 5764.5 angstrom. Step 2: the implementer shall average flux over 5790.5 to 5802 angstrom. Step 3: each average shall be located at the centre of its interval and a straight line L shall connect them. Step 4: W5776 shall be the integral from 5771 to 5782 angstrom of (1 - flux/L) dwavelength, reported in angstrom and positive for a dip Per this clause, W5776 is -0.6 angstrom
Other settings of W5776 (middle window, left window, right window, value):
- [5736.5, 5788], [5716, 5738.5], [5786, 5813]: 0.1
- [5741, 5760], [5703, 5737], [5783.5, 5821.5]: 0.0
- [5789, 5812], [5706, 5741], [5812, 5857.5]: -0.1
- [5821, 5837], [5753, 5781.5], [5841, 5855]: 0.7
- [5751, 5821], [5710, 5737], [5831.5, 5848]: -2.4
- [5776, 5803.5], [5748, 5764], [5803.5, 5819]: 1.1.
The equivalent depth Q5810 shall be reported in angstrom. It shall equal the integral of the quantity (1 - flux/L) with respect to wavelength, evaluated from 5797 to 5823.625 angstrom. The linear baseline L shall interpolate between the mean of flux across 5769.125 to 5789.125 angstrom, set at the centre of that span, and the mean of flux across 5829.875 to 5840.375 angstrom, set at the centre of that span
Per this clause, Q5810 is -1.31 angstrom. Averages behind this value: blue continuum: 8.16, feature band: 8.03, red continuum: 7.26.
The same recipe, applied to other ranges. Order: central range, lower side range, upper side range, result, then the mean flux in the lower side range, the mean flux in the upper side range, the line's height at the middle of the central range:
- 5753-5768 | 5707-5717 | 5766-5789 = 0.4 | 8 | 8.17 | 8.13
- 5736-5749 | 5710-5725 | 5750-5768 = 0.5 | 8.31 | 8.01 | 8.13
